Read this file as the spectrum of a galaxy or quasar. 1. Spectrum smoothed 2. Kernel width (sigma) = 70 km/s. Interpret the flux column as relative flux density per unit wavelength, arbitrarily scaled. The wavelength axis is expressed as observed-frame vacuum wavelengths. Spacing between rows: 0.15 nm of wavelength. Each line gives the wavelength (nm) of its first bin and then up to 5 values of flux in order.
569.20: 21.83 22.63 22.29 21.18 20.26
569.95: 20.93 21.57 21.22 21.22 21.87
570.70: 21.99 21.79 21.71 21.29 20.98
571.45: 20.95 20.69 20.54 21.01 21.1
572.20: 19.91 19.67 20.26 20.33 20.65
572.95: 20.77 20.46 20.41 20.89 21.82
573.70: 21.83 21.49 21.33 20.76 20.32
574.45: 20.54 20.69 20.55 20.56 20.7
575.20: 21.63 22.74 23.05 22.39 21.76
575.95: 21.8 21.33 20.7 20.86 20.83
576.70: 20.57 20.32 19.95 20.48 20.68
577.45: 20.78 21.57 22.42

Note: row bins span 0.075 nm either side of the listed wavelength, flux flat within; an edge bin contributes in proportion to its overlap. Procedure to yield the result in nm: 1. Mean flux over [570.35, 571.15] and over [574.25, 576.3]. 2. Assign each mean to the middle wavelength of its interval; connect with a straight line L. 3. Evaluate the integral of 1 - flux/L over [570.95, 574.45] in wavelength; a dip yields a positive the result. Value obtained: 0.12 nm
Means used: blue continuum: 21.7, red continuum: 21.4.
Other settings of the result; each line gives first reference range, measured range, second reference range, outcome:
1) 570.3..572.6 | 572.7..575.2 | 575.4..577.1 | 0.03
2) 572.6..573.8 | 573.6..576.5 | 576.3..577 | -0.08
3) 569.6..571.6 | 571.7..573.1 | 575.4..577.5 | 0.05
